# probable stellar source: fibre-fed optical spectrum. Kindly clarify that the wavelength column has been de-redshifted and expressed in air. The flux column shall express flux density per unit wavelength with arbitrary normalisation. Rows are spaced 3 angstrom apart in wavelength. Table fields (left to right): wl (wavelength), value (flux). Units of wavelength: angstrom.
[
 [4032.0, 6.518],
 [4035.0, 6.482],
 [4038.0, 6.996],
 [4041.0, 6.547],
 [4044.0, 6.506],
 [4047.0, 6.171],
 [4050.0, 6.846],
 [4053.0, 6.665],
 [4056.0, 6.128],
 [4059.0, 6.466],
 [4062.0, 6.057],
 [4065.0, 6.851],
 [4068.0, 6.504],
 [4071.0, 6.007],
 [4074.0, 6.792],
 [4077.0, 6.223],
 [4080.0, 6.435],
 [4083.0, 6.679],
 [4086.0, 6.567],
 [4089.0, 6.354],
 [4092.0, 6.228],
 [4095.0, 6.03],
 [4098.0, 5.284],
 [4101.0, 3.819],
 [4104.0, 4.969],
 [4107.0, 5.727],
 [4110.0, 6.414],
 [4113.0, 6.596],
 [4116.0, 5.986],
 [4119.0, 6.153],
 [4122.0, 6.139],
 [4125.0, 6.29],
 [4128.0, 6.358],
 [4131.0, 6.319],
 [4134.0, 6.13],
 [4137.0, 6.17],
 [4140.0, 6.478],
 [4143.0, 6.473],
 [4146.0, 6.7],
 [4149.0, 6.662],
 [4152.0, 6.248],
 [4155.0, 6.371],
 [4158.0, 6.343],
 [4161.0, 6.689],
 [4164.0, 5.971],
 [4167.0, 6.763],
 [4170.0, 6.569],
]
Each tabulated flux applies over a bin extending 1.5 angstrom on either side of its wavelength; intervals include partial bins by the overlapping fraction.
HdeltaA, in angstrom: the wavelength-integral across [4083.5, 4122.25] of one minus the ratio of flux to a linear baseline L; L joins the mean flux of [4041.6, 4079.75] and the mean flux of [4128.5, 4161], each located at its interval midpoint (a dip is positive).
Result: 3.3 angstrom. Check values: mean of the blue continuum 6.44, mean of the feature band 5.88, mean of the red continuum 6.4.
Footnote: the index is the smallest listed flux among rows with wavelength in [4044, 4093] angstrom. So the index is 6.007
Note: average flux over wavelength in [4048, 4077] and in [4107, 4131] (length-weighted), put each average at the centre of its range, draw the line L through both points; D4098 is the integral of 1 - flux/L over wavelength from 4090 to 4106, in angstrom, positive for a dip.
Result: 2.6 angstrom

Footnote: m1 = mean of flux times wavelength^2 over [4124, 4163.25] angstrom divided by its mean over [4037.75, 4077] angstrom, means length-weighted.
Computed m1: 1.03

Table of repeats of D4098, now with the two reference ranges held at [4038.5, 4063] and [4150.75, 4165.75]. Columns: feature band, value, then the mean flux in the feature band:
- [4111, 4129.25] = 0.3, 6.26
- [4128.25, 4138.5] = 0.2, 6.22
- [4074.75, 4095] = 0.1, 6.4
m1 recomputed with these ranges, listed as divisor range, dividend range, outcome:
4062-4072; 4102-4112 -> 0.90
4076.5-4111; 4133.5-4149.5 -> 1.12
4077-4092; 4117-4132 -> 0.99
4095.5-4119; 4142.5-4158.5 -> 1.18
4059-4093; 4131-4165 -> 1.03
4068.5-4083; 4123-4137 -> 1.00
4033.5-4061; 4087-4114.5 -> 0.90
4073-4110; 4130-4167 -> 1.11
